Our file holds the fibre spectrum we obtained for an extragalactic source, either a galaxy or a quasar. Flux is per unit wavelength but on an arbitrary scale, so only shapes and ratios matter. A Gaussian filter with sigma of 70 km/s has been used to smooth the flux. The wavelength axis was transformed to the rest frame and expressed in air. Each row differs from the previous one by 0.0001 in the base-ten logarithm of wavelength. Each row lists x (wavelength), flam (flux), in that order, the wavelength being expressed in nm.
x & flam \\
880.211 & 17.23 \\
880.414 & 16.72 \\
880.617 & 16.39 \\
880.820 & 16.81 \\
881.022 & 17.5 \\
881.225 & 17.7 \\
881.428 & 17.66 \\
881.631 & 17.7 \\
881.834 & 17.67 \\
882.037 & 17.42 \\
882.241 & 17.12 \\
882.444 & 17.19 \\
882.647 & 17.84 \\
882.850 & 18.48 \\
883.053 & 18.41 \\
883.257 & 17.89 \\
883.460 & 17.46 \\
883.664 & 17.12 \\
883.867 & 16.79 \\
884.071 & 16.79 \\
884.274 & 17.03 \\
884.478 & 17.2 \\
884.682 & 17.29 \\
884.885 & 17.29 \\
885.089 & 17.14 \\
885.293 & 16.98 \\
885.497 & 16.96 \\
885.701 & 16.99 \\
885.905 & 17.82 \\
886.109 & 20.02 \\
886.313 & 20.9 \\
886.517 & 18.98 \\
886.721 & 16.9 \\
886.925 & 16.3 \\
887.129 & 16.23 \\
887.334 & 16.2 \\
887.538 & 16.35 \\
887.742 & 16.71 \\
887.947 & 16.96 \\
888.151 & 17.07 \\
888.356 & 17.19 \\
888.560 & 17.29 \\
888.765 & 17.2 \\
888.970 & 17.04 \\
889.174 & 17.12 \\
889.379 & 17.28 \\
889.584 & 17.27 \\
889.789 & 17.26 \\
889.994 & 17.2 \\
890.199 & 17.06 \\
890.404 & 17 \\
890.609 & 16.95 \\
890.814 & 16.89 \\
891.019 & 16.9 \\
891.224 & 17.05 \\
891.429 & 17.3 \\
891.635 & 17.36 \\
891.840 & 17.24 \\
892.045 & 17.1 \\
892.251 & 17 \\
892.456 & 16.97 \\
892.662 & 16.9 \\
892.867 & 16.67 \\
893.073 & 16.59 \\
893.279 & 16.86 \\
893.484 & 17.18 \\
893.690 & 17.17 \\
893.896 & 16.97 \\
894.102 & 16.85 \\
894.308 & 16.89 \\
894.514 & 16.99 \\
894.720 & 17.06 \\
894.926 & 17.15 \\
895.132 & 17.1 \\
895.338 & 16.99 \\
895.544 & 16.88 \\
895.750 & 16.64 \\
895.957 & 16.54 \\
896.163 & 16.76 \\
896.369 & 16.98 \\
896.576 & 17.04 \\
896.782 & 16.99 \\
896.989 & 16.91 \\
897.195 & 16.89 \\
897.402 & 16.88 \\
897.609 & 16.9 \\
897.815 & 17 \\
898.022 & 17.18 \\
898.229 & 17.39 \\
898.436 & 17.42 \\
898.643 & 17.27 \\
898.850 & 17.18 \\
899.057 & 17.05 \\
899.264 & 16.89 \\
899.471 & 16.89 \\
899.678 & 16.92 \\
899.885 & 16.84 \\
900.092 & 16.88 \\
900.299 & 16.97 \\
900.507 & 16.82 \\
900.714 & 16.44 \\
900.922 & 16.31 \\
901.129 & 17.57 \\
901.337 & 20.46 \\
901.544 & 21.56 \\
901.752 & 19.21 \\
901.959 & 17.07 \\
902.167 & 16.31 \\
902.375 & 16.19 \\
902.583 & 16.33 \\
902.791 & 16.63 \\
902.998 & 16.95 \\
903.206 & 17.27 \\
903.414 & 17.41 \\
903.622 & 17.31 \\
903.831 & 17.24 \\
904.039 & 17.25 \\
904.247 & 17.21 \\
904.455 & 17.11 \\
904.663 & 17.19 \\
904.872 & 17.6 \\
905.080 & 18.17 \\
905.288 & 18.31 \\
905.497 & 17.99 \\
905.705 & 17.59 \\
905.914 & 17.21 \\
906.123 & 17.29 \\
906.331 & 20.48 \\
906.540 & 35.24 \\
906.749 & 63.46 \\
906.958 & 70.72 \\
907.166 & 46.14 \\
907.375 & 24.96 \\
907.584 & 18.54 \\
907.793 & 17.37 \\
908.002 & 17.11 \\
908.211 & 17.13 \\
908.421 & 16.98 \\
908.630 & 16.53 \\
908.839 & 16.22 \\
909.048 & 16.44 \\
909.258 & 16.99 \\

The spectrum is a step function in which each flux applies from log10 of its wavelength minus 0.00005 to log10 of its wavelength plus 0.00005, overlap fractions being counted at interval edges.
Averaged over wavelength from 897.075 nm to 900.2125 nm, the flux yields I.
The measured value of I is 17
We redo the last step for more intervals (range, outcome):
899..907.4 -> 21.2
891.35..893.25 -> 17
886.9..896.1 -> 17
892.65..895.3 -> 17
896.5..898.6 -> 17.1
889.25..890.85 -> 17.1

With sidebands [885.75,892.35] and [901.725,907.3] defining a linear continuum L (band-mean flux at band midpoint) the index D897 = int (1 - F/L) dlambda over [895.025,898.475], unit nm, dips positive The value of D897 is 0.54 nm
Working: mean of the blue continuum 17.3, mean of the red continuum 22.9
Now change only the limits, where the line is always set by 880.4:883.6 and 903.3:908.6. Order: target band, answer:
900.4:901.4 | 0.22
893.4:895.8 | 0.43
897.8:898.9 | 0.22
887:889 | 0.23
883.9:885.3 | 0.08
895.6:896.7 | 0.22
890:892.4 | 0.34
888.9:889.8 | 0.10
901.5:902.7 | 0.27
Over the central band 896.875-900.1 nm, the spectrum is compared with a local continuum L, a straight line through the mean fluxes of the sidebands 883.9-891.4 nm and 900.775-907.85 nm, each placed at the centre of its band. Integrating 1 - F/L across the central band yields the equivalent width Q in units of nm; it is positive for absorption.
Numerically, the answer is 0.54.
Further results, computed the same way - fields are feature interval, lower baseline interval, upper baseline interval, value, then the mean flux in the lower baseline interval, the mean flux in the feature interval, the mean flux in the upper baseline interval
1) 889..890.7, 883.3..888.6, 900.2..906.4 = 0.02 nm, 17.3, 17.1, 17.6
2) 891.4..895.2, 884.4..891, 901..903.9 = 0.09 nm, 17.3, 17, 17.7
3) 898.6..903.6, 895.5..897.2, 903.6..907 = 0.78 nm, 16.8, 17.3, 23.9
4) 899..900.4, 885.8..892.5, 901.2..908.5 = 0.24 nm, 17.3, 16.9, 22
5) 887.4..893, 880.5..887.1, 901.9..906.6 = 0.20 nm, 17.5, 17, 18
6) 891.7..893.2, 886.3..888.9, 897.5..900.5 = 0.01 nm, 17.1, 16.9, 17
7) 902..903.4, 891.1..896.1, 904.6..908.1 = 0.43 nm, 17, 16.7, 26.9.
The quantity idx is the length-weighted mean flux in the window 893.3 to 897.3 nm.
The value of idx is 16.9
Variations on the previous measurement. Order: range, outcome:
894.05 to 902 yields 17.2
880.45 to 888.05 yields 17.4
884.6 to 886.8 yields 18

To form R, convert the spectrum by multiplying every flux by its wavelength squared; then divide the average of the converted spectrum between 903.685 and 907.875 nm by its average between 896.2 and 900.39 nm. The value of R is 1.5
